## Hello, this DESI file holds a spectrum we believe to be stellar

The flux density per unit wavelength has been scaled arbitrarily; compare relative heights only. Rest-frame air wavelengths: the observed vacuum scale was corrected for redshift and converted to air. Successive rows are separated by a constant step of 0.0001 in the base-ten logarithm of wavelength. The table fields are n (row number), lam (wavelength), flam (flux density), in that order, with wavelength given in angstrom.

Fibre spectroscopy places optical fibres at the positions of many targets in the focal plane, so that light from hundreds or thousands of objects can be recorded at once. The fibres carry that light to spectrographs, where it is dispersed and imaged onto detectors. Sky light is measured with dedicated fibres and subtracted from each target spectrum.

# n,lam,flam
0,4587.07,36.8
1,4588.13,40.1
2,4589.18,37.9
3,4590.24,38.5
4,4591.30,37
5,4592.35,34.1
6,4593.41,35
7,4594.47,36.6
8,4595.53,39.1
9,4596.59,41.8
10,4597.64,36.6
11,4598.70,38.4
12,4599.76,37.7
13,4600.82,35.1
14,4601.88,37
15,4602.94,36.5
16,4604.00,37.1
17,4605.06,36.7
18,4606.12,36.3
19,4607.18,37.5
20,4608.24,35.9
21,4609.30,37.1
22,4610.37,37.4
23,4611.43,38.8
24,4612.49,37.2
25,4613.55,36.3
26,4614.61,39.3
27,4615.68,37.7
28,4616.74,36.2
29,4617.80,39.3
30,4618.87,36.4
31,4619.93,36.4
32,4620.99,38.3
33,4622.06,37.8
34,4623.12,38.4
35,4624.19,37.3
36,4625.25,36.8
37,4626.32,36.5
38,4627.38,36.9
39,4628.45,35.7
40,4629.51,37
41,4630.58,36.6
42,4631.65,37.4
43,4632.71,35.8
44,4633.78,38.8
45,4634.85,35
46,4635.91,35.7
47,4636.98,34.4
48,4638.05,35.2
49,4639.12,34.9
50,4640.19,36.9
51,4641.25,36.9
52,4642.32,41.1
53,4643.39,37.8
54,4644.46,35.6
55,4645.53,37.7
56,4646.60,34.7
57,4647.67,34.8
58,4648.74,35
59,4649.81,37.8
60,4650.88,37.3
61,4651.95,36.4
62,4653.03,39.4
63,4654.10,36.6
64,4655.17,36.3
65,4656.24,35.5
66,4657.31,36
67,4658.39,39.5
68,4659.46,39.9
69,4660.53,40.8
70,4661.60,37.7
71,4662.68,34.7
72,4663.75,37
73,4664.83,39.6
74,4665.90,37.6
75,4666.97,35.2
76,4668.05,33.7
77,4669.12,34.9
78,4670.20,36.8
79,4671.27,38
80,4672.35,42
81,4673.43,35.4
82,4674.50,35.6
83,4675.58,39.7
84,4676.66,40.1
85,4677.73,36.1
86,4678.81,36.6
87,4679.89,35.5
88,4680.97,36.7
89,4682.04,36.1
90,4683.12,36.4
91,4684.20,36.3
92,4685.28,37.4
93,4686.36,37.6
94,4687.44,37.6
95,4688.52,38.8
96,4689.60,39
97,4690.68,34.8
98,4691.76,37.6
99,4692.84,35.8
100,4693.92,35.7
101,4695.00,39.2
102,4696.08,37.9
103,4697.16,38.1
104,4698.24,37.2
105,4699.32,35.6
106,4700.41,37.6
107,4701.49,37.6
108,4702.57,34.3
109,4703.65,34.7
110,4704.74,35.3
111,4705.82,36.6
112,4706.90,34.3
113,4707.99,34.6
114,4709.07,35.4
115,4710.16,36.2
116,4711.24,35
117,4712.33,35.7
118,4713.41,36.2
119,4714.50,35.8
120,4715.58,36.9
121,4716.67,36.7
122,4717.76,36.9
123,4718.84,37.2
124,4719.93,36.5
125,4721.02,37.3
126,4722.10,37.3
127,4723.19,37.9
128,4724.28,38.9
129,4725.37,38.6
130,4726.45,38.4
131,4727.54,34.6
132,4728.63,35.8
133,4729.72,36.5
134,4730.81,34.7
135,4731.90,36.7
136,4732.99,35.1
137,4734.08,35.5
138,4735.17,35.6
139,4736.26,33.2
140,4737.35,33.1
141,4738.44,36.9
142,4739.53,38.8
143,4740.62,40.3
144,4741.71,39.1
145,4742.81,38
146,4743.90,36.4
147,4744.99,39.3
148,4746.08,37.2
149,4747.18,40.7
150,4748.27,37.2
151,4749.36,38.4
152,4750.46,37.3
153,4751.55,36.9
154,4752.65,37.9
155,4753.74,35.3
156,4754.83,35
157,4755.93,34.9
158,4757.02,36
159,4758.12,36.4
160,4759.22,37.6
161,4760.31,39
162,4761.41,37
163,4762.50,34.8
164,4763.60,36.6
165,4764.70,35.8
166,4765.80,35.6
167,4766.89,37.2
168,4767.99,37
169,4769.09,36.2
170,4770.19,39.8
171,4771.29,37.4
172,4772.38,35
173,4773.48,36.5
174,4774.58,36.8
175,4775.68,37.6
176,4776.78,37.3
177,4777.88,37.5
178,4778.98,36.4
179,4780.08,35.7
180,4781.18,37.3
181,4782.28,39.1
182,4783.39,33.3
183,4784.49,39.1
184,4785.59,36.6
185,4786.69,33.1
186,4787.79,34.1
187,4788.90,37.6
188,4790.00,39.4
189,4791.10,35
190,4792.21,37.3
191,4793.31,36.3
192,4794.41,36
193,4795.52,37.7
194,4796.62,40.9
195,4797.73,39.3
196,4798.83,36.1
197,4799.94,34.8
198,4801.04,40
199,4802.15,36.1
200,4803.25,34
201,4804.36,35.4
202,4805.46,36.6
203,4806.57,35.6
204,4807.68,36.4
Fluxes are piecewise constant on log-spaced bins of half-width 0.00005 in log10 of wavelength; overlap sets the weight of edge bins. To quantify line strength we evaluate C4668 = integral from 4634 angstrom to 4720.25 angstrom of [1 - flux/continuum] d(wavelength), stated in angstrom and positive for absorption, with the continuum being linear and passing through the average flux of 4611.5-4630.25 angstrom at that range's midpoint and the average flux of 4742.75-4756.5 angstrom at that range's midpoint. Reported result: 1.3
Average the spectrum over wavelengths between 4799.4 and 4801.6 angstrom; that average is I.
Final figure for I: 37.4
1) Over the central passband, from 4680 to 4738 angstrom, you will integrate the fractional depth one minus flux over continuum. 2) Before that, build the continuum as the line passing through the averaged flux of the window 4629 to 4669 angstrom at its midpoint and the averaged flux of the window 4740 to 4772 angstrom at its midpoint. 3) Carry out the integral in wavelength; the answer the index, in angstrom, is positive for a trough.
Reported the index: 1.0 angstrom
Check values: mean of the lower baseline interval 36.8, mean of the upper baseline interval 37.2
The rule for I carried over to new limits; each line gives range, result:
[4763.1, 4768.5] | 36.4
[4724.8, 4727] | 38.6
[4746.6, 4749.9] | 38.8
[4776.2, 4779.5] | 37.1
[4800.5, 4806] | 36.4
